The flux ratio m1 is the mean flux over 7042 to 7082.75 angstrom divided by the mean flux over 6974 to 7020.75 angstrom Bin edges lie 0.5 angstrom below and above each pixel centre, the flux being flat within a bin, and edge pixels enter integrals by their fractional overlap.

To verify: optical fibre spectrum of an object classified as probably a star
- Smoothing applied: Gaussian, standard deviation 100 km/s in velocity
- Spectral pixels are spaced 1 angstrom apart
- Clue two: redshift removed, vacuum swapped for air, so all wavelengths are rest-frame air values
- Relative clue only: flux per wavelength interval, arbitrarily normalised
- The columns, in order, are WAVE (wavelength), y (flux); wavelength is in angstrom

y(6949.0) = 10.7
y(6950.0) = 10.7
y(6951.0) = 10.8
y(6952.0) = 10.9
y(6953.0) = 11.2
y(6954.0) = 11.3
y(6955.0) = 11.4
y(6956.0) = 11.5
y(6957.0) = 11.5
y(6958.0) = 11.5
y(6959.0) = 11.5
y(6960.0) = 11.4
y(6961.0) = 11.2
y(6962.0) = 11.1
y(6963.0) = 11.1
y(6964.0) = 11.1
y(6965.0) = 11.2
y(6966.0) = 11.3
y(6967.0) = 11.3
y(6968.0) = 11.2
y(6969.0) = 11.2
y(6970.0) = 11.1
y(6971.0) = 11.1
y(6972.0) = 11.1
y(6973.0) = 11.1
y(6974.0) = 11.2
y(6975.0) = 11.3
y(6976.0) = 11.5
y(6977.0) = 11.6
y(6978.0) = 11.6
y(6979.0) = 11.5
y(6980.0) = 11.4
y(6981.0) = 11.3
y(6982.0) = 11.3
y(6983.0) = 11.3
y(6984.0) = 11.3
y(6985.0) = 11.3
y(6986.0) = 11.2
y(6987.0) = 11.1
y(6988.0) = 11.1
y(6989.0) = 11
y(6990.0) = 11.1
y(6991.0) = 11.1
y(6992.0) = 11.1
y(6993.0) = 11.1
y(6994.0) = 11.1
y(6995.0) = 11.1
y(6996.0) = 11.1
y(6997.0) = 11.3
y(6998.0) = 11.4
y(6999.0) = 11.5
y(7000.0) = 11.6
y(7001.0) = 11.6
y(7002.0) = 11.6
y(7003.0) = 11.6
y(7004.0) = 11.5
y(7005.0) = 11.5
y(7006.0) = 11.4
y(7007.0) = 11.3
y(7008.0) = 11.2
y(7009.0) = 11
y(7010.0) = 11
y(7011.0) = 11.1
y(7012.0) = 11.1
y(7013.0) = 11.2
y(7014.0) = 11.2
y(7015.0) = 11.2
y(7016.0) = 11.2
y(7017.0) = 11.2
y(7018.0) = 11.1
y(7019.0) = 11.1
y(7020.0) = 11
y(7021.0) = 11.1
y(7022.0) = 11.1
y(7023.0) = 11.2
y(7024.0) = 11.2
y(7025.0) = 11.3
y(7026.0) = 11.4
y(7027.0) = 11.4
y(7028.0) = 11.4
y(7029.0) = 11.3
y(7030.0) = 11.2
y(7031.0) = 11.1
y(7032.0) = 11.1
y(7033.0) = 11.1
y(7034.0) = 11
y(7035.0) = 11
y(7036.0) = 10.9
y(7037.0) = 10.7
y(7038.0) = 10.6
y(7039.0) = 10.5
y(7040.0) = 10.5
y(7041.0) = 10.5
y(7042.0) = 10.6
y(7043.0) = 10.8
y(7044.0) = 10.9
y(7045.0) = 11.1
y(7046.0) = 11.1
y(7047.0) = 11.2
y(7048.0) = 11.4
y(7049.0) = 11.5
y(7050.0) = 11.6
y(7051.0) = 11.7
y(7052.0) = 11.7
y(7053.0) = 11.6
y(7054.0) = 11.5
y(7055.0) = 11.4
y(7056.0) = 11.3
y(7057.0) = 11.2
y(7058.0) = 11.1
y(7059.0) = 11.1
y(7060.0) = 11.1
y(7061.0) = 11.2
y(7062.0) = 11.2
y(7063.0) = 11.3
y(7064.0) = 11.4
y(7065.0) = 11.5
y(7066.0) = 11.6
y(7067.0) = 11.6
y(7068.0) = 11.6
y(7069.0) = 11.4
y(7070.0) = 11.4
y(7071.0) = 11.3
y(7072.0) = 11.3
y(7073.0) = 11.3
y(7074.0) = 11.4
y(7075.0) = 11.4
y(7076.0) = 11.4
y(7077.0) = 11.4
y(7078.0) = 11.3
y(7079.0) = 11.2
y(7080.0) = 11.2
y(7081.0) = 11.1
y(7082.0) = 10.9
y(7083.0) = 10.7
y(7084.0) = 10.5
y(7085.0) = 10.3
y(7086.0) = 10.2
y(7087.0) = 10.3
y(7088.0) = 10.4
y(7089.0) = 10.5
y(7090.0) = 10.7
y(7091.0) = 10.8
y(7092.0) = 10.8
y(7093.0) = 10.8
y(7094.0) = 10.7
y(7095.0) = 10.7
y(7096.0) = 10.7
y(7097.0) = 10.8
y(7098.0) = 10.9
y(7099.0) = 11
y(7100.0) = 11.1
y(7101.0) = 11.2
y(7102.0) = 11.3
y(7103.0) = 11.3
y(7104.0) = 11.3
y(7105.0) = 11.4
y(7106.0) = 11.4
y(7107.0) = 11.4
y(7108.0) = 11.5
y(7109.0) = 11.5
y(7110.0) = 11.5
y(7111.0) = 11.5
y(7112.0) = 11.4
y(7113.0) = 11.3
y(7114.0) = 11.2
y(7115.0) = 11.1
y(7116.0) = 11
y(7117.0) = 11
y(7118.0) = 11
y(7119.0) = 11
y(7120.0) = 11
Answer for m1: 1.00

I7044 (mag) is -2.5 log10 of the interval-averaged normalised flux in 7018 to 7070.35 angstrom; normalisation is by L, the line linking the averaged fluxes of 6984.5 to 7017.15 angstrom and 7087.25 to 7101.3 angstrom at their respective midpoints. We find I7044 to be -0.02 mag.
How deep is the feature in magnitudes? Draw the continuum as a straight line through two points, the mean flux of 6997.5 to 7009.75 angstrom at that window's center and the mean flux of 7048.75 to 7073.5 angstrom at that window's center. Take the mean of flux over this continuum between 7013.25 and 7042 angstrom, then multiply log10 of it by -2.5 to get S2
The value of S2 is 0.03 mag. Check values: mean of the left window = 11.4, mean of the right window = 11.4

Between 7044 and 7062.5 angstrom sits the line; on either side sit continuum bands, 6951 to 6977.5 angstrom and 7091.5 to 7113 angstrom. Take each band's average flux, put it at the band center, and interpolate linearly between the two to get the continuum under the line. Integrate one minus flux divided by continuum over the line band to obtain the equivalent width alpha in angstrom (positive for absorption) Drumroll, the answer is -0.21 angstrom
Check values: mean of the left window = 11.3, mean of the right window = 11.2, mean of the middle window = 11.3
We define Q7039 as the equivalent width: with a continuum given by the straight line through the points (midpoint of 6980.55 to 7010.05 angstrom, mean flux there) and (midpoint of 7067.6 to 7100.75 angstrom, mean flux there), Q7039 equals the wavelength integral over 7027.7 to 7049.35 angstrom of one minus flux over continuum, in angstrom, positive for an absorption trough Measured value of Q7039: 0.3 angstrom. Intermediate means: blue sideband 11.3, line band 11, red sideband 11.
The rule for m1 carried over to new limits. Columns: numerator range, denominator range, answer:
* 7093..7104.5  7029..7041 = 1.01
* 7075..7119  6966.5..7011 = 0.98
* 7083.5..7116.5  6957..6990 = 0.97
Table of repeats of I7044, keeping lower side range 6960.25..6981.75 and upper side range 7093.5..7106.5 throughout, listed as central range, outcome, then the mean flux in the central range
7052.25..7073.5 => -0.023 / 11.4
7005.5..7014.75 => 0.003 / 11.2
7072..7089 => 0.015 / 10.9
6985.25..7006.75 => -0.006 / 11.3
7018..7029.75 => -0.004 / 11.2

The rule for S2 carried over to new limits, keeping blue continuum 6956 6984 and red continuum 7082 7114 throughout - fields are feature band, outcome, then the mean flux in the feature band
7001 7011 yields -0.01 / 11.3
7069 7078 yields -0.03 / 11.4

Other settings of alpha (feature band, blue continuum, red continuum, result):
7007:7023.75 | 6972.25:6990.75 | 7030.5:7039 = -0.1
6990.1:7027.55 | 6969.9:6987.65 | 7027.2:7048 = -0.4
